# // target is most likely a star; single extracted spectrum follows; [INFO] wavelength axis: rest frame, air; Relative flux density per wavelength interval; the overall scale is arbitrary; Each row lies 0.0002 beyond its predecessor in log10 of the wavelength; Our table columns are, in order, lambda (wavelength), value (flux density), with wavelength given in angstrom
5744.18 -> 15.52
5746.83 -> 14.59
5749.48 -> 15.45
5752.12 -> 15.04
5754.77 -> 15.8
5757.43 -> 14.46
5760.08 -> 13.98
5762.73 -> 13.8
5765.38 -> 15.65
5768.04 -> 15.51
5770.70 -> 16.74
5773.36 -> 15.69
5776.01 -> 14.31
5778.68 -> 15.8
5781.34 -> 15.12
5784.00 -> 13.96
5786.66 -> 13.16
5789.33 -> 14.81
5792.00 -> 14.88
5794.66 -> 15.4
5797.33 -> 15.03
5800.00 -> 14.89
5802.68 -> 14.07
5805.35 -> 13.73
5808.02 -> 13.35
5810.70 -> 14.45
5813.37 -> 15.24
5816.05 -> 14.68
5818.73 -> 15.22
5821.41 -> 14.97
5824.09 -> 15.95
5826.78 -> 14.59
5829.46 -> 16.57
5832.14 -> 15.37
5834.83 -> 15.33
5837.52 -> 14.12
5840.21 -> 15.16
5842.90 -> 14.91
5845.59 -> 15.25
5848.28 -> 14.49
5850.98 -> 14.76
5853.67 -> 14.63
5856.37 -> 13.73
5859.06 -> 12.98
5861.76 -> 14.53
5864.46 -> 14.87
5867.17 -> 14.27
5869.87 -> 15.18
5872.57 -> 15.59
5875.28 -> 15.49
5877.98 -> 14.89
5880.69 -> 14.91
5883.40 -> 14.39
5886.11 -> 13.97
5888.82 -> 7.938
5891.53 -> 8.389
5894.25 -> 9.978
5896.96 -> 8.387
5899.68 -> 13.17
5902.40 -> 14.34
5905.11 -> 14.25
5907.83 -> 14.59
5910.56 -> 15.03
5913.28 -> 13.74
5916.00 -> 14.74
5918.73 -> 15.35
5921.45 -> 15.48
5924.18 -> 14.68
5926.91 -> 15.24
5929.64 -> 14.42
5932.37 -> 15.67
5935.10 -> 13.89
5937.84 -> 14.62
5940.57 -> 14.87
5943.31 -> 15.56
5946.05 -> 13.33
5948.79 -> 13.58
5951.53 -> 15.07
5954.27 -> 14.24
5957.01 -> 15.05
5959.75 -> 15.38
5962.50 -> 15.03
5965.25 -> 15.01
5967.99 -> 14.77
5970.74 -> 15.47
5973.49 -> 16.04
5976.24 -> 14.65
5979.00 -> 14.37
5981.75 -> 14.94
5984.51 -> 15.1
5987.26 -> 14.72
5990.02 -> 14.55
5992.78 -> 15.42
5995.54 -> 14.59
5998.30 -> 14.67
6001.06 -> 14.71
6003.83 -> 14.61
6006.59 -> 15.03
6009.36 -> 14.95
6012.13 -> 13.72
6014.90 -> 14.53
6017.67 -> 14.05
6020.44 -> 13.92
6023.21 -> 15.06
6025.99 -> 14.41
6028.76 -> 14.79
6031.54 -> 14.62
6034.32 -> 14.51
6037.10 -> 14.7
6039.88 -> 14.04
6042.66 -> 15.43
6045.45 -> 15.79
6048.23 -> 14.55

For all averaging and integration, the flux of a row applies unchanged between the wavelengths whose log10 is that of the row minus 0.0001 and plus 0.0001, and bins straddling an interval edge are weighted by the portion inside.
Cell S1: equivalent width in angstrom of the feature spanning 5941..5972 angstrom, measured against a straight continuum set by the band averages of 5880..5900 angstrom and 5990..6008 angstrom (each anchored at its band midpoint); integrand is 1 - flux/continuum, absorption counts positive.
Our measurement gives -3.2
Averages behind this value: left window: 11.2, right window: 14.8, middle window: 14.8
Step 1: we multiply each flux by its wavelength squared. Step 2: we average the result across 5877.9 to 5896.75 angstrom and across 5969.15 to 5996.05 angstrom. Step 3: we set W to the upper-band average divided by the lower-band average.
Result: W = 1.33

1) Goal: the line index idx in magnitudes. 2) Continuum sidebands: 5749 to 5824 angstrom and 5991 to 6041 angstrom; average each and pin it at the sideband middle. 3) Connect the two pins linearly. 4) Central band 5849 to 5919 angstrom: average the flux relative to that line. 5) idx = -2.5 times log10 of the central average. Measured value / 0.09 mag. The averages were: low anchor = 14.8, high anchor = 14.6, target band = 13.6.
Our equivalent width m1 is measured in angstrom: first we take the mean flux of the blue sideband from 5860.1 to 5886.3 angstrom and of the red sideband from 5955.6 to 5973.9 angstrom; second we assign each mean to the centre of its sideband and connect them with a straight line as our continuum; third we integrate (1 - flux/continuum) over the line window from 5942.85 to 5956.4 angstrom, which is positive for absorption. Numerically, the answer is 0.7 angstrom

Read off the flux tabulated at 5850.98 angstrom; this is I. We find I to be 14.76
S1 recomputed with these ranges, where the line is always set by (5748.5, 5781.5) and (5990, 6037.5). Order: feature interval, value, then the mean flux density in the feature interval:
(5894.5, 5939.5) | 2.1 angstrom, 14.1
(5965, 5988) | -0.5 angstrom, 15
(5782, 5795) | 0.6 angstrom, 14.4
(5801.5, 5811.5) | 0.8 angstrom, 13.9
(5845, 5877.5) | 0.7 angstrom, 14.6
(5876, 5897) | 4.2 angstrom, 11.9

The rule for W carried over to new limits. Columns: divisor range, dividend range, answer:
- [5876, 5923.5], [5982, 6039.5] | 1.15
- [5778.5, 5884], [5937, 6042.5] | 1.05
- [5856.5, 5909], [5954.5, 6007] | 1.16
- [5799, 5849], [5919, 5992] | 1.04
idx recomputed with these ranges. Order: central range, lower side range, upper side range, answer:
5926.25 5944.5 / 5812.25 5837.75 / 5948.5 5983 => 0.01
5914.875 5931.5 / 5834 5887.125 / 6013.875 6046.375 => -0.03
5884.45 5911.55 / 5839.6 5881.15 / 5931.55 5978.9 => 0.23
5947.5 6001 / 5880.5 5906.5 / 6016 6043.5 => -0.11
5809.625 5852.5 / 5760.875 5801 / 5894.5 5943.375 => -0.03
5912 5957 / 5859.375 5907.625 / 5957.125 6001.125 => -0.04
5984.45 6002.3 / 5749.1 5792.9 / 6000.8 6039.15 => -0.02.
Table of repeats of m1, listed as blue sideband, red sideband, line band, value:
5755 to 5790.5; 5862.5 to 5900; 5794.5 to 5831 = -1.8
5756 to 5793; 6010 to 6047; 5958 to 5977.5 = -0.7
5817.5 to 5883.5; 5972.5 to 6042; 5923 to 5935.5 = -0.1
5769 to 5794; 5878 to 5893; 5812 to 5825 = -1.1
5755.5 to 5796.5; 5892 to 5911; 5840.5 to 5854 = -1.3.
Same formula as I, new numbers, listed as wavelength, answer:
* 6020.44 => 13.92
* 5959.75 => 15.38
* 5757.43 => 14.46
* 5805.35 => 13.73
